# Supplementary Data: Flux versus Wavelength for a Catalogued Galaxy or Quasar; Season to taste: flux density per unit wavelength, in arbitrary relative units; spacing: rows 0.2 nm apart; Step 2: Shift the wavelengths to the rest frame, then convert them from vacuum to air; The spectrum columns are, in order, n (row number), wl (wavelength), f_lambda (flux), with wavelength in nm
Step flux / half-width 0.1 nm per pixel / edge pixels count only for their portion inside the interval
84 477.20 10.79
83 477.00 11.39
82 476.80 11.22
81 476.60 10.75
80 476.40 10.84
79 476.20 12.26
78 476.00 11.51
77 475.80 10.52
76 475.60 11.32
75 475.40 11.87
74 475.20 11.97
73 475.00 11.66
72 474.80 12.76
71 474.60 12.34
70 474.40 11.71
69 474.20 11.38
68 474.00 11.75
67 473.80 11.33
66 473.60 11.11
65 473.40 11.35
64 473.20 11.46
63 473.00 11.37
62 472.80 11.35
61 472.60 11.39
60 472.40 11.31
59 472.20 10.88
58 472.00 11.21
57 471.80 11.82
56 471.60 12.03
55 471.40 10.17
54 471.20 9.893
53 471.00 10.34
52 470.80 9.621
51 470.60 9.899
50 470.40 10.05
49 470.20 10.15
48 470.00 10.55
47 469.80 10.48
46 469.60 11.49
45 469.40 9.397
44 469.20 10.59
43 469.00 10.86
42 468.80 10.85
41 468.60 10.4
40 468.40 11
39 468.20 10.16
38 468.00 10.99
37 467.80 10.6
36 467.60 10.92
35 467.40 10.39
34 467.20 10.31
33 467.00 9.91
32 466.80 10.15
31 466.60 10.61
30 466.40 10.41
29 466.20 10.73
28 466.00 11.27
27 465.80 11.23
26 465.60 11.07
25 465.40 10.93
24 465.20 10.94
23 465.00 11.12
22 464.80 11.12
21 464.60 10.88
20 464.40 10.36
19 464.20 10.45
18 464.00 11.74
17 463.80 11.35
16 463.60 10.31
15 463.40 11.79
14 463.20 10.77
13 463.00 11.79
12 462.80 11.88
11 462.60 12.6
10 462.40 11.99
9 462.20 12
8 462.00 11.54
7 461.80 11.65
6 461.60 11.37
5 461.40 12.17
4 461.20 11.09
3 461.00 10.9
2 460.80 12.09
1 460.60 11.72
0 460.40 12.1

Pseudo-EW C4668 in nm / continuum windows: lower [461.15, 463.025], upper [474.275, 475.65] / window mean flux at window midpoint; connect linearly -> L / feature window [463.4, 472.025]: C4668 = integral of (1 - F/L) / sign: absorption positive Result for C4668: 0.88 nm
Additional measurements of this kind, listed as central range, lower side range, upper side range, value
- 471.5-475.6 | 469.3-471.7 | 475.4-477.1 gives -0.29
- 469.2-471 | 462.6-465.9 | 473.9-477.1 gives 0.18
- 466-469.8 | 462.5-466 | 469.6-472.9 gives 0.13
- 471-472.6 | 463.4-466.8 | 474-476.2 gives 0.06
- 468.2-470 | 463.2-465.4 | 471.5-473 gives 0.10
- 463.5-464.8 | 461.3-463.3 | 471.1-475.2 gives 0.09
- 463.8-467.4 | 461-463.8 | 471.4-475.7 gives 0.25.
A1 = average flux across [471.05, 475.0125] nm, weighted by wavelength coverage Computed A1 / 11.4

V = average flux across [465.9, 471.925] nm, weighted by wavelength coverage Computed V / 10.5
